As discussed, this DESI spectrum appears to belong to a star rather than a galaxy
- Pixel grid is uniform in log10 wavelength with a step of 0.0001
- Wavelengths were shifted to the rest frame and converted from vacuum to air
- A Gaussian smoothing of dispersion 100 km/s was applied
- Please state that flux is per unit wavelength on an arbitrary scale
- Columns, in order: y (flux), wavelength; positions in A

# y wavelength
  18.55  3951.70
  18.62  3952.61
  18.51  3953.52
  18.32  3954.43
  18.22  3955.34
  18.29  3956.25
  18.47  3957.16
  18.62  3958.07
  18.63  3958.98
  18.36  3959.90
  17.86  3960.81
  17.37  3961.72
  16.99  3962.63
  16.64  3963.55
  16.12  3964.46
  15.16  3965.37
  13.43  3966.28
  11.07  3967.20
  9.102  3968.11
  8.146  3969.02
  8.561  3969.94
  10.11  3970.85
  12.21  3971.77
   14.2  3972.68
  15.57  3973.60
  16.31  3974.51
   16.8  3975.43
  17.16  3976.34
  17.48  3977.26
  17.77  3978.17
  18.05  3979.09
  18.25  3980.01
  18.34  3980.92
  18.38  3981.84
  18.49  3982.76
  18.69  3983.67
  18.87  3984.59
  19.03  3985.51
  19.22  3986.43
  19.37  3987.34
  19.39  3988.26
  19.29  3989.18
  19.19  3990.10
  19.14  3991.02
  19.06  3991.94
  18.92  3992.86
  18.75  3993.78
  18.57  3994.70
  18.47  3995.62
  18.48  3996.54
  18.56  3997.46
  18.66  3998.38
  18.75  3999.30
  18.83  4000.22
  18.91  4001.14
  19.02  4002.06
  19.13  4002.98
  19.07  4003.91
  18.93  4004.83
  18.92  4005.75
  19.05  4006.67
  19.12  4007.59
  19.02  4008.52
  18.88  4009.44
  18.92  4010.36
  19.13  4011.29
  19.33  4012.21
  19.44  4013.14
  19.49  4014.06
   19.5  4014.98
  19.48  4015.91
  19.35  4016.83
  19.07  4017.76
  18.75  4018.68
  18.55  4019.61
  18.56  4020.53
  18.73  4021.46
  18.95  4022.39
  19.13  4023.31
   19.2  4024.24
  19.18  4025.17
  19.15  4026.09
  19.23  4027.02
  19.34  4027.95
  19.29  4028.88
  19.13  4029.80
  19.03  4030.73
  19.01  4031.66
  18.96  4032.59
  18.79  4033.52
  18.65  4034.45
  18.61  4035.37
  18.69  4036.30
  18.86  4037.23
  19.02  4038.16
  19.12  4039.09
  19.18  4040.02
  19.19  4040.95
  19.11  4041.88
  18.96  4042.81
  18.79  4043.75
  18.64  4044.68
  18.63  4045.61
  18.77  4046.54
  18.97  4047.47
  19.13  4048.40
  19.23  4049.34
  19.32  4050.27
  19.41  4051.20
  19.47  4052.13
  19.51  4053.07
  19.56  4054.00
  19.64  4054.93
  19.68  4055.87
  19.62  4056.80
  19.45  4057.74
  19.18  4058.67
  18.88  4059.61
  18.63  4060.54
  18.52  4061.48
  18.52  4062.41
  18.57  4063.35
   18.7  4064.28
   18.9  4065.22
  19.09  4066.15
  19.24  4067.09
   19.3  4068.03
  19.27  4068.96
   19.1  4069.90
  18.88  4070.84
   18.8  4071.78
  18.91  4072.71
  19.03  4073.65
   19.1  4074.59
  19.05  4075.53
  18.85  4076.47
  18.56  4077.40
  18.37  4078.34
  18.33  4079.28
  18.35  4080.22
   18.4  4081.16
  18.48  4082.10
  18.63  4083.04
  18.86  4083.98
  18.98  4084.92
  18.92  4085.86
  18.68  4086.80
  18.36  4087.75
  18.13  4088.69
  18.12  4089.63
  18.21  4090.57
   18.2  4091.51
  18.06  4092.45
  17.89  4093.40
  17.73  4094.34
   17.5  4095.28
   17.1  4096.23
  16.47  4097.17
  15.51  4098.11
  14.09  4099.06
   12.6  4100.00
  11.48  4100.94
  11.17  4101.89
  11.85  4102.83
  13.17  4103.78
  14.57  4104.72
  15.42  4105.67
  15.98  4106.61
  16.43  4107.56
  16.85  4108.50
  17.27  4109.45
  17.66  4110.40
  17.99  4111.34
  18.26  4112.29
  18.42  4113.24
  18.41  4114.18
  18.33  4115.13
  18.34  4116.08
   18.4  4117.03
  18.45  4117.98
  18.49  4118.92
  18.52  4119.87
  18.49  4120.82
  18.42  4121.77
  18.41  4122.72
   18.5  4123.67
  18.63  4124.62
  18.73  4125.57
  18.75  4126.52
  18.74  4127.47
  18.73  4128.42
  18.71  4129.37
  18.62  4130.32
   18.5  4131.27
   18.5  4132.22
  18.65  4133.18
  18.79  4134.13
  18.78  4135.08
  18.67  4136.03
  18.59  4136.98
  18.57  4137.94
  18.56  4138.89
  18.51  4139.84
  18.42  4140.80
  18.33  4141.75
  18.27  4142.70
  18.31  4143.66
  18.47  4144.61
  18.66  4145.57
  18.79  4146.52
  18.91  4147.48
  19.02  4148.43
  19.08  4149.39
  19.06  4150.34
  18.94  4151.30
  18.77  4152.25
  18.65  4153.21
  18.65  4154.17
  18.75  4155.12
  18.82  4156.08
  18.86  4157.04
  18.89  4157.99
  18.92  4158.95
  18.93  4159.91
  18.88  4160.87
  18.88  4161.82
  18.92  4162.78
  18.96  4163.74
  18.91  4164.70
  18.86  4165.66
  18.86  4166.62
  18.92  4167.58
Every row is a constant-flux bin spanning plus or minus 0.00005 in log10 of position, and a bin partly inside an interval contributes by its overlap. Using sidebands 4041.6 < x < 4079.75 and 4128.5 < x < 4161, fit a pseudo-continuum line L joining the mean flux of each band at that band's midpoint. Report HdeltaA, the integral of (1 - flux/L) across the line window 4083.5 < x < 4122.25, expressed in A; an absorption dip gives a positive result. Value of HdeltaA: 3.9 A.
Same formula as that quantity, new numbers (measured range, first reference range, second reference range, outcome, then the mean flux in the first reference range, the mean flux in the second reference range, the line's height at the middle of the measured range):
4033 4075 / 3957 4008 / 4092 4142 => -4.2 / 17.2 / 17.4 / 17.3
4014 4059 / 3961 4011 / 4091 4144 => -4.7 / 17.2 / 17.4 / 17.3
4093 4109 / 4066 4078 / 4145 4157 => 3.3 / 19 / 18.8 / 18.9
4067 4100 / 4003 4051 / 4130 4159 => 1.2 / 19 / 18.7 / 18.9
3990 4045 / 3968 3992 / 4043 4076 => -3.8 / 16.6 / 19.1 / 17.8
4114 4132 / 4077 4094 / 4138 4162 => 0.1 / 18.4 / 18.7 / 18.6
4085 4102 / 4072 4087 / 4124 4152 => 1.8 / 18.7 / 18.7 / 18.7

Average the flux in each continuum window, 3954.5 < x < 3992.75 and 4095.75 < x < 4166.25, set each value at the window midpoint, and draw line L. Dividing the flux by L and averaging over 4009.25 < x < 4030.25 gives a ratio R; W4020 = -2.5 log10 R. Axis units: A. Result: -0.13 mag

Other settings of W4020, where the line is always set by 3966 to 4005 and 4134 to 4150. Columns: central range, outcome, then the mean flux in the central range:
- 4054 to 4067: -0.07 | 19.1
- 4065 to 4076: -0.07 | 19.1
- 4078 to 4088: -0.03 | 18.6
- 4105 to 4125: 0.03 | 17.9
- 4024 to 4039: -0.09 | 19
